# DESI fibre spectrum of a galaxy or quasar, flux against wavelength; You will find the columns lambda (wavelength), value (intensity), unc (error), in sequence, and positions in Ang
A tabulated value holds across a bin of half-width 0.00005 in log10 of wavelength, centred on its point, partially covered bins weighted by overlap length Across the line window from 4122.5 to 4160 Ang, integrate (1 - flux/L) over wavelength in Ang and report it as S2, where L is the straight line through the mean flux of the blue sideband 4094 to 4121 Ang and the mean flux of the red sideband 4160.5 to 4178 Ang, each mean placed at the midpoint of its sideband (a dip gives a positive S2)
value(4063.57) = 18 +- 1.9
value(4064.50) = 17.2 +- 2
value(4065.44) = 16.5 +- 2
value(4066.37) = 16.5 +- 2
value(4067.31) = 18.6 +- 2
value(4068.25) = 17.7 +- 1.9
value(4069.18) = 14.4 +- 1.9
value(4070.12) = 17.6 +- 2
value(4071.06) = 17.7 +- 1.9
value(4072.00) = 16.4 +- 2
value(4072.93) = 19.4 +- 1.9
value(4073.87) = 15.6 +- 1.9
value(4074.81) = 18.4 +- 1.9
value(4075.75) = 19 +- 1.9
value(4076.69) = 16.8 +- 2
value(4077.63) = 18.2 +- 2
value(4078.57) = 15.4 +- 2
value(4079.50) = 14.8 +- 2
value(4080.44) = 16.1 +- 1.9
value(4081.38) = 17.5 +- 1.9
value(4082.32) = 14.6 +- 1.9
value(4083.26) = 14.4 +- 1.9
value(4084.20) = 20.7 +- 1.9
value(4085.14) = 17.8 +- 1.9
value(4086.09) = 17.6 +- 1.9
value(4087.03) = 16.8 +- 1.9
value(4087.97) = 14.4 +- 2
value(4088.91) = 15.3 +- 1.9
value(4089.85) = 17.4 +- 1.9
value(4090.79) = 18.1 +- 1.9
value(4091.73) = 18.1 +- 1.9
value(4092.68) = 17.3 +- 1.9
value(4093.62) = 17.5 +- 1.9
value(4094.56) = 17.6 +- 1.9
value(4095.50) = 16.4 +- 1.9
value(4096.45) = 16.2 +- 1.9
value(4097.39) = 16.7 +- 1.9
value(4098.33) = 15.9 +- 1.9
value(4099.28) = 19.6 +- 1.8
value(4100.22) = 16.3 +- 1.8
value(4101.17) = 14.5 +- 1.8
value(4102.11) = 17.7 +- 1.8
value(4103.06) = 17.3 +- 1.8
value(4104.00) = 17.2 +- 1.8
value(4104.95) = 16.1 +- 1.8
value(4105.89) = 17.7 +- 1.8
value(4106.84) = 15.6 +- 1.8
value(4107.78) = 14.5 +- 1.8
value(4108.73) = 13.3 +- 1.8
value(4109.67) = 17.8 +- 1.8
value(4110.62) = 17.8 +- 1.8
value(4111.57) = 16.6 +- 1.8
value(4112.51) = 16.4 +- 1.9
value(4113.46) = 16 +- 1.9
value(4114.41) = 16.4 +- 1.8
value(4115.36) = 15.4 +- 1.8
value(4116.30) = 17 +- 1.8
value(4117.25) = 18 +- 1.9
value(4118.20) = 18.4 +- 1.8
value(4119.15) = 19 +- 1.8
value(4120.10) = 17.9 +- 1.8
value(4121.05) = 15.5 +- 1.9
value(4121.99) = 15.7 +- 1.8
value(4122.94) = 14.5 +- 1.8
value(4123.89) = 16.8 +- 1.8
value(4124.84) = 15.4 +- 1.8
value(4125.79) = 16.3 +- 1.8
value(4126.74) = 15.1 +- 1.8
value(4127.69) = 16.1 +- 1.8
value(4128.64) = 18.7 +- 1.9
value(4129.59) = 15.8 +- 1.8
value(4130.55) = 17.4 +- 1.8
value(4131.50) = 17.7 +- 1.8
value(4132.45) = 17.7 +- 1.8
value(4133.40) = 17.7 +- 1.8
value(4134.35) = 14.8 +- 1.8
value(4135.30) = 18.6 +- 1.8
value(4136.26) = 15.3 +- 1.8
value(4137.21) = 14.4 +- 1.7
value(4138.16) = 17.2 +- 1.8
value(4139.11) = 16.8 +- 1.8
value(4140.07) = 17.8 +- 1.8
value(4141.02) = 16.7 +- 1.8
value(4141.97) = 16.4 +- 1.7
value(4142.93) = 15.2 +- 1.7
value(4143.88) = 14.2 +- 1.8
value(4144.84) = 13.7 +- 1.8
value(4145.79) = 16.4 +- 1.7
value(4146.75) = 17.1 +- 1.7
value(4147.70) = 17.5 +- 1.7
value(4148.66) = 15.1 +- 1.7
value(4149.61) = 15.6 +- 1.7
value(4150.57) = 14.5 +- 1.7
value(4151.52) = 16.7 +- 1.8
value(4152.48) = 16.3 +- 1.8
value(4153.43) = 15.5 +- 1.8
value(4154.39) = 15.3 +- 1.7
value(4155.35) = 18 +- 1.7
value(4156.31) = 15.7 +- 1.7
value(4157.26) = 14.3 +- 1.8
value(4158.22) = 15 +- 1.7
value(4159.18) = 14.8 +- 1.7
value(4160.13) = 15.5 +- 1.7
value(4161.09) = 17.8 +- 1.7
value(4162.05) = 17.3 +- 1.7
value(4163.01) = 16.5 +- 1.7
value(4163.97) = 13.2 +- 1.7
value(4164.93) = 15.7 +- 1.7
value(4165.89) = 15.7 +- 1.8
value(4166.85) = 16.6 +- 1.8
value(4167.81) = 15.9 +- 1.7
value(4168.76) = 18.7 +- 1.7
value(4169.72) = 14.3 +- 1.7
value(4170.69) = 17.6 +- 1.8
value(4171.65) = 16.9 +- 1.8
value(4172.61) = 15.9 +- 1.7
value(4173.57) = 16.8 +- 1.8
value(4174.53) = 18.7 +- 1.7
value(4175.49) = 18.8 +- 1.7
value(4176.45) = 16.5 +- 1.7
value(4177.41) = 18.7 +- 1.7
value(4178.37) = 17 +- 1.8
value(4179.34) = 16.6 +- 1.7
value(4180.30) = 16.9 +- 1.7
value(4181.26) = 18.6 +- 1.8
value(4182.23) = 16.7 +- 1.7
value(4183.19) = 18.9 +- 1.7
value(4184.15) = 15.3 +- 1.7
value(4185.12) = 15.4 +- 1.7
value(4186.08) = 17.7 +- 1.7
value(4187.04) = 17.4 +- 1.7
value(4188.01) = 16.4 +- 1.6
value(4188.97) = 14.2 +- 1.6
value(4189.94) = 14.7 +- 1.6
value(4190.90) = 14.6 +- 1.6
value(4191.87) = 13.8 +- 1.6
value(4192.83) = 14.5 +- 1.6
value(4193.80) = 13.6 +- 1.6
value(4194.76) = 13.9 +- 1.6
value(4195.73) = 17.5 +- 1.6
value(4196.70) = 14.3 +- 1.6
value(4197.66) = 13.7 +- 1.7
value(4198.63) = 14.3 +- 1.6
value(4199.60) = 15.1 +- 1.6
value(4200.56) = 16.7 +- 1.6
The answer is 1.4 Ang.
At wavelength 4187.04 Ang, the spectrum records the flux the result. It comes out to 17.4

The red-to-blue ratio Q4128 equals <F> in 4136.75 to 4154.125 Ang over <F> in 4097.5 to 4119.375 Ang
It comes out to 0.96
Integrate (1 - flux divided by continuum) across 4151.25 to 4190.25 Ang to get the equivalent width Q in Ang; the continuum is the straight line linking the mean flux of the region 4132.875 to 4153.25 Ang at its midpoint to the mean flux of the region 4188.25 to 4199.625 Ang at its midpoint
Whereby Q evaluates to -3.1 Ang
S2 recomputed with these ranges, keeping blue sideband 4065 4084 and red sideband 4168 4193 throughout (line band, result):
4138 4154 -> 0.7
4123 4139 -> 0.2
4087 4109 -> 0.3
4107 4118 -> 0.3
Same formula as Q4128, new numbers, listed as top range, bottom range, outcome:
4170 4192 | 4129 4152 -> 1.03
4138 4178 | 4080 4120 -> 0.97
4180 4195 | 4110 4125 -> 0.95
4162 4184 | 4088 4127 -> 1.01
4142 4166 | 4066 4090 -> 0.93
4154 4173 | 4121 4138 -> 0.98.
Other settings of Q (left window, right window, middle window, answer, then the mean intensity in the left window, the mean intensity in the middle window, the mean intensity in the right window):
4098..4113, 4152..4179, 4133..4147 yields 0.3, 16.5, 16.1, 16.4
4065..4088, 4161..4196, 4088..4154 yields 0.8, 17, 16.5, 16.3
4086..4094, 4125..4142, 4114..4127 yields 0.2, 16.9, 16.6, 16.7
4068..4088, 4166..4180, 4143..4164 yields 1.5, 16.9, 15.8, 17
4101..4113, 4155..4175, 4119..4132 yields -0.1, 16.4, 16.5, 16.2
